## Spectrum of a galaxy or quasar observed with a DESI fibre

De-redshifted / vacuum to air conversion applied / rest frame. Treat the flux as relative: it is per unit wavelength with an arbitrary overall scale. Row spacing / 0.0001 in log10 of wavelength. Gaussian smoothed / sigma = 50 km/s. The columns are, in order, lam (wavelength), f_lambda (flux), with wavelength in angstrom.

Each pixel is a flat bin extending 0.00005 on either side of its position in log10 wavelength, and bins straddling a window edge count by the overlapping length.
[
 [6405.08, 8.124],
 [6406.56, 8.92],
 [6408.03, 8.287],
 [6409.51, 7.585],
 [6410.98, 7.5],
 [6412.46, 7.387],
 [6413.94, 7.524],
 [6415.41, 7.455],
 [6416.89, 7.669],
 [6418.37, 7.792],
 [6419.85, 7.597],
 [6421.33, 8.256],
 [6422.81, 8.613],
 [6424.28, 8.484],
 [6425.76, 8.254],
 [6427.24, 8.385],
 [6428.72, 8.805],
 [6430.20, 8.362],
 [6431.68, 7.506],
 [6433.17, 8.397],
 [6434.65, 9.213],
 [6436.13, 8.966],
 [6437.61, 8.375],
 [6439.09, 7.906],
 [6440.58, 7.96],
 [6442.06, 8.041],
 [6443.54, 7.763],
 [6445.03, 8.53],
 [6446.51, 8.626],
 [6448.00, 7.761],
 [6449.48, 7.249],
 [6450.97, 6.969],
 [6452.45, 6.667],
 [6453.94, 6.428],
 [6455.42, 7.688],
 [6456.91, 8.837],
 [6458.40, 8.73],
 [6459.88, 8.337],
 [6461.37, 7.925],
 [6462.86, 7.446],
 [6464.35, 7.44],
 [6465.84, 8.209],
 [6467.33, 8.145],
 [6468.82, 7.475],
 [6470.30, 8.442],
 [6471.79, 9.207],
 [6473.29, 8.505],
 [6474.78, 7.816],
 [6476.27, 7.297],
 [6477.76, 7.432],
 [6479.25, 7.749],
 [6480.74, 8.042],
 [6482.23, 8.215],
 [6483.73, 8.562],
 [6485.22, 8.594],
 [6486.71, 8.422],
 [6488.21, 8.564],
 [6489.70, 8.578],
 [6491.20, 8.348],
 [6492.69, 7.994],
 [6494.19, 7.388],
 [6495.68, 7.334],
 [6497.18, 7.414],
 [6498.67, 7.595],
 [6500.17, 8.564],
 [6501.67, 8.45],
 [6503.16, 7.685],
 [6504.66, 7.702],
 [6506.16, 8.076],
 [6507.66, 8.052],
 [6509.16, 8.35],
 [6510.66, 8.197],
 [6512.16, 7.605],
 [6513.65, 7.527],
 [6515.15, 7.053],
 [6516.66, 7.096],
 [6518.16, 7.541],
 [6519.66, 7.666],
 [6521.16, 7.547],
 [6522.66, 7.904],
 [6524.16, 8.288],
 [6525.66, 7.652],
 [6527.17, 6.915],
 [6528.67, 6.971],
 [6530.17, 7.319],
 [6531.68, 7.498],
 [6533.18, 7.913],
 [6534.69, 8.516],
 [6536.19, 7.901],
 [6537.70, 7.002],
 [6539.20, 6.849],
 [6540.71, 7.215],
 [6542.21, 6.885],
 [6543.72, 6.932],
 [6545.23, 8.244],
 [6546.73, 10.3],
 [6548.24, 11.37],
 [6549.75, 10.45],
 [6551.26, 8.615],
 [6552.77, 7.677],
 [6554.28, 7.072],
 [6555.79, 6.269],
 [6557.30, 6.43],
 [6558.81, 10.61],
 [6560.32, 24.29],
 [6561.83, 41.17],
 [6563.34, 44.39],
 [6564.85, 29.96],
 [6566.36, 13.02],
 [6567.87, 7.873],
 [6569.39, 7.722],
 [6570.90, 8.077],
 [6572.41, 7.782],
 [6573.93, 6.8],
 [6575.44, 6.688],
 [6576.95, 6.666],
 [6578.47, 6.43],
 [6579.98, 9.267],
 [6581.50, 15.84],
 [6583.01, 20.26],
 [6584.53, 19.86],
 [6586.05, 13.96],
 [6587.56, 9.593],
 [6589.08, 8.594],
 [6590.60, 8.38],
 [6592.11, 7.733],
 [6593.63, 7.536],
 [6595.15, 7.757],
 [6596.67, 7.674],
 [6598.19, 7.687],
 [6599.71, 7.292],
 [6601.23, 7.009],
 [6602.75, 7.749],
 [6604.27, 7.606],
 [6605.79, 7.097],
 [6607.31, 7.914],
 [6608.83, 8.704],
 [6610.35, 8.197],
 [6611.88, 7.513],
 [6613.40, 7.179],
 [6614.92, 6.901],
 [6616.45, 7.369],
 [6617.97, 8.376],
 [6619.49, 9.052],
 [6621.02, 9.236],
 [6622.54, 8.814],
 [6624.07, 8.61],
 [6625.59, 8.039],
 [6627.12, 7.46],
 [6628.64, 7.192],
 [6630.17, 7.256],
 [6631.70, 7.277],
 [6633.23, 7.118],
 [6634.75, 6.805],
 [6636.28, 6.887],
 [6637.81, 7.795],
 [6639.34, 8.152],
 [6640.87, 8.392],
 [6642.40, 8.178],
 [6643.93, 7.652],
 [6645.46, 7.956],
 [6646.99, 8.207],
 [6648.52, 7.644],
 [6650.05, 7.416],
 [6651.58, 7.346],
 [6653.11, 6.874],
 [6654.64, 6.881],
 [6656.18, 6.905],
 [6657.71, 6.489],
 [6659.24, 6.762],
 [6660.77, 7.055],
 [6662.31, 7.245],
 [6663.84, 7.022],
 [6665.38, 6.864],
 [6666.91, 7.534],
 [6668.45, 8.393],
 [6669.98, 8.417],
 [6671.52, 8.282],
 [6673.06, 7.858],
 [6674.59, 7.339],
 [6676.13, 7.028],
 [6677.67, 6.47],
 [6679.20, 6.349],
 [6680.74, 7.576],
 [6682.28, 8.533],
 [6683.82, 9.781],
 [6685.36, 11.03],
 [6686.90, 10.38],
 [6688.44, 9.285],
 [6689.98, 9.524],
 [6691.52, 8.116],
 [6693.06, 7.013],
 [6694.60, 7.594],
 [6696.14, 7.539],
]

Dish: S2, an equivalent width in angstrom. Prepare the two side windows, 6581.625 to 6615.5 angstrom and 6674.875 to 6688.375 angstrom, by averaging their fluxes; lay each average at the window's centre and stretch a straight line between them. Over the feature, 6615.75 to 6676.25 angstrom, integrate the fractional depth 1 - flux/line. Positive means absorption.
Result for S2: 8.0 angstrom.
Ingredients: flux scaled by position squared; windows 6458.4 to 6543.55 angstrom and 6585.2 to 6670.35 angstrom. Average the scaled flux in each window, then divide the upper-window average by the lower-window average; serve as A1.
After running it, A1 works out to 1.0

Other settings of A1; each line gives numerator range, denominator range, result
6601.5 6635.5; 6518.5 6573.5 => 0.72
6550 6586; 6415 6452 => 1.80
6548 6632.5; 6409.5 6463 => 1.39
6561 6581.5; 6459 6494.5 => 1.92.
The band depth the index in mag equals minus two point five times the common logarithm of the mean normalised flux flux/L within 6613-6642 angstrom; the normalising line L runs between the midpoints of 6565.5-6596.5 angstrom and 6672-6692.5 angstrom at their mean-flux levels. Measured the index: 0.19 mag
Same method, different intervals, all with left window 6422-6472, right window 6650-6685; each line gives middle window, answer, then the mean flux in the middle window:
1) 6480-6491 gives -0.059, 8.42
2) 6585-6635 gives -0.067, 8.1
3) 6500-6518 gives 0.011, 7.83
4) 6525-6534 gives 0.067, 7.38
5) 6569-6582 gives -0.071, 8.24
